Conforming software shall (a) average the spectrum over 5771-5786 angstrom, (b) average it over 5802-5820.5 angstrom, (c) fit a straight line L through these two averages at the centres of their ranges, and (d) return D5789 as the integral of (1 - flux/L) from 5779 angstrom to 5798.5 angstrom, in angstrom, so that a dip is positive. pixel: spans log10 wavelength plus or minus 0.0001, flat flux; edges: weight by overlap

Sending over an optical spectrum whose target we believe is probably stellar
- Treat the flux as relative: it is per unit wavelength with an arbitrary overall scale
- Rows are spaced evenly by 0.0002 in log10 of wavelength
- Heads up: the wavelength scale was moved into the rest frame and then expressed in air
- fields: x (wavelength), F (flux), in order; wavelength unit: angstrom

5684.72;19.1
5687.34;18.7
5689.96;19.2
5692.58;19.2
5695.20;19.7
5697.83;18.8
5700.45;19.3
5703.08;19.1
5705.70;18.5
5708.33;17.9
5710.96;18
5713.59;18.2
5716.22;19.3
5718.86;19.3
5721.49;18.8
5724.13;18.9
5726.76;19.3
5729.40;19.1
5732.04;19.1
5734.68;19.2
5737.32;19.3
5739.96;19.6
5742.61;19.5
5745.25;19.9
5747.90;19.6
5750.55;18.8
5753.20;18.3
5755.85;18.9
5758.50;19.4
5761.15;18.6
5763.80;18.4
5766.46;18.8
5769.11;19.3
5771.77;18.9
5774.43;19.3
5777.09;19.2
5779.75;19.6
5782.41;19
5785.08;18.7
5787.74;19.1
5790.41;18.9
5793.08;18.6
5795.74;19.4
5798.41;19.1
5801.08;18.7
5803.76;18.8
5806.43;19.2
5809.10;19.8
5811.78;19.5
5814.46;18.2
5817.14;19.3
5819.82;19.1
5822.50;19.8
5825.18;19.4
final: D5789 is 0.1 angstrom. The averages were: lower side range 19.1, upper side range 19.1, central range 19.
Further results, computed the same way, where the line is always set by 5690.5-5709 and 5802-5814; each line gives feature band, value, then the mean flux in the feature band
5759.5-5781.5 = 0.1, 19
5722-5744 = -0.2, 19.2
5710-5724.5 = 0.2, 18.8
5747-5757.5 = 0.1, 18.9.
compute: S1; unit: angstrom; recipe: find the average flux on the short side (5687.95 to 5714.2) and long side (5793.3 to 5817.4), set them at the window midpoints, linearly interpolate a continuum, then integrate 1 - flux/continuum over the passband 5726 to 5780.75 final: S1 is -0.58 angstrom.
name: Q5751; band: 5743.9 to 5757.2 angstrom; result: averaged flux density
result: 19.1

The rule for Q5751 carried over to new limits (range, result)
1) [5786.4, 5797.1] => 19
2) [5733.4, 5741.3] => 19.4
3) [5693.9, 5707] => 19.1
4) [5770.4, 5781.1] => 19.2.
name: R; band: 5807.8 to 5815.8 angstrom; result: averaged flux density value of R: 19.1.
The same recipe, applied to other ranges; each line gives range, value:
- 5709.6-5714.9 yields 18.1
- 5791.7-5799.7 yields 19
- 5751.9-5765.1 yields 18.7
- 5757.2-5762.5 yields 19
